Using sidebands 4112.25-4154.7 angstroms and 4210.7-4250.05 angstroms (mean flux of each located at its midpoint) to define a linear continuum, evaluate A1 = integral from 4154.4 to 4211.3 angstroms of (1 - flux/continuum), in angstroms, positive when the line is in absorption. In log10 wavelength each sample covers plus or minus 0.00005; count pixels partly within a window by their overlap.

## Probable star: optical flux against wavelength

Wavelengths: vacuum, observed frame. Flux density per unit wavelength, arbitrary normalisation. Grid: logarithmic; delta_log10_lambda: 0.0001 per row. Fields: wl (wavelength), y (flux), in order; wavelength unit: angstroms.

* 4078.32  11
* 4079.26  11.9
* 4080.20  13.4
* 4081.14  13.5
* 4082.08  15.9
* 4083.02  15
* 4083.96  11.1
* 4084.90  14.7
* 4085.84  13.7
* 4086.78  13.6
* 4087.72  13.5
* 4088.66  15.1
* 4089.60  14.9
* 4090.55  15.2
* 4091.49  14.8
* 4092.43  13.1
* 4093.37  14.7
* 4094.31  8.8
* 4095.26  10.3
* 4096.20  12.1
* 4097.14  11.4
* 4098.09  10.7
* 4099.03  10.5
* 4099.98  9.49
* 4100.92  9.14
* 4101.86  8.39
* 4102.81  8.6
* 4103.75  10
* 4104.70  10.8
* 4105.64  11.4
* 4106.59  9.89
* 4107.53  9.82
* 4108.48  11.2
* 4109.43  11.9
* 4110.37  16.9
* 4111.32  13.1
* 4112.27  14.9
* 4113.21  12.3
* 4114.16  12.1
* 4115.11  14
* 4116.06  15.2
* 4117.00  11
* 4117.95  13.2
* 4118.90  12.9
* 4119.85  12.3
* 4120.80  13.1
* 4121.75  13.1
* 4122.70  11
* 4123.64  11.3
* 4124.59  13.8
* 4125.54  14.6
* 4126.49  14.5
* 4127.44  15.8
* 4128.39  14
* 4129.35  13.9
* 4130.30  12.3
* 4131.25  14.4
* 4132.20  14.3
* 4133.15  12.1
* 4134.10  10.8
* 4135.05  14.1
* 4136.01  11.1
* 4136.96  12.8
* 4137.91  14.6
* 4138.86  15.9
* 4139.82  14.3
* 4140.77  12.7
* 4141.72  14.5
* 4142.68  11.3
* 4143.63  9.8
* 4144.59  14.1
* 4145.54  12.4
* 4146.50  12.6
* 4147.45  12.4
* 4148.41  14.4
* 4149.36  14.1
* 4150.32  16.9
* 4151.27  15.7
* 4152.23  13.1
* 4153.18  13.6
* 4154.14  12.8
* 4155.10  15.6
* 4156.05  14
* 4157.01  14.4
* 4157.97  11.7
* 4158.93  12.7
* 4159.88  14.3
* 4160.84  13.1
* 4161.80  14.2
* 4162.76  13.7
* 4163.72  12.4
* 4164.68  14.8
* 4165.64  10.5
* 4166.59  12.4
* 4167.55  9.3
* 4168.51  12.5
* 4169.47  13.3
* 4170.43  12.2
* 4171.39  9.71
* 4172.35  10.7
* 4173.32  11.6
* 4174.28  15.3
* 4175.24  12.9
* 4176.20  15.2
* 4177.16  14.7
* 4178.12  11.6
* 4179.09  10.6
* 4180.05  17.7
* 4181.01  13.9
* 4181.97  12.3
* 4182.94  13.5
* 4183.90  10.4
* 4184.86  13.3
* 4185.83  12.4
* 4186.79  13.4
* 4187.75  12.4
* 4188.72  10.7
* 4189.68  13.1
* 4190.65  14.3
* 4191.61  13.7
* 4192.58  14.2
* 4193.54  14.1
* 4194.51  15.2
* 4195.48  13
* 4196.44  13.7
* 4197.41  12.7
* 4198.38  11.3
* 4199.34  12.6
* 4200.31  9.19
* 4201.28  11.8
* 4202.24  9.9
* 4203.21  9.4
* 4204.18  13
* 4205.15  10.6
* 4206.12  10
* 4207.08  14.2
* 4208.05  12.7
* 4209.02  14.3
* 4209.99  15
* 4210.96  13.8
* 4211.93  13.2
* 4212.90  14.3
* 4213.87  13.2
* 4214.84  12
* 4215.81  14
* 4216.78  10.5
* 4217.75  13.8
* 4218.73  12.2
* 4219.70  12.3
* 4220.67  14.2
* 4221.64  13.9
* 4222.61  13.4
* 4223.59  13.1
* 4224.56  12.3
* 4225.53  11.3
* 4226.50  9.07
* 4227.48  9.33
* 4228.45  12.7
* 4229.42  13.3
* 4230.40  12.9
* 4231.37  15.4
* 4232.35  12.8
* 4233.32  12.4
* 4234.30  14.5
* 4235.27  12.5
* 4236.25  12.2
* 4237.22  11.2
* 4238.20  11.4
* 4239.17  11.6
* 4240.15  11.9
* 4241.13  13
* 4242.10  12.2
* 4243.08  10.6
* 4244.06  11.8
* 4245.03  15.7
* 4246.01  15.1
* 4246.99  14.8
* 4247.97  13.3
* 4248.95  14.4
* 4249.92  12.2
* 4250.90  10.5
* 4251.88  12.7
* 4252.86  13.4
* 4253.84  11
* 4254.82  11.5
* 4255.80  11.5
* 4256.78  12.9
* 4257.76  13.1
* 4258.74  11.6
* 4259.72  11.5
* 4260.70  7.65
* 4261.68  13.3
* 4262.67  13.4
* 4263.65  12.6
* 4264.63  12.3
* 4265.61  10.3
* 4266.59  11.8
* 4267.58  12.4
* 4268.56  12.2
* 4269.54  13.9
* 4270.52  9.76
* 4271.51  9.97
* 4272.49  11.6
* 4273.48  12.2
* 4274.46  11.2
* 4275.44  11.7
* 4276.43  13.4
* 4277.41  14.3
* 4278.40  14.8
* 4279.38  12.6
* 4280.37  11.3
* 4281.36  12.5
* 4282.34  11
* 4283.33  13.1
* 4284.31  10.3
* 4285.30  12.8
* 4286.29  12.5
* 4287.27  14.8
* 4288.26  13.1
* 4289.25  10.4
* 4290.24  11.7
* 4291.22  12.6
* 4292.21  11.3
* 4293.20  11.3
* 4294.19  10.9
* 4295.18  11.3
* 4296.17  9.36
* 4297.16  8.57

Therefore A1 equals 1.09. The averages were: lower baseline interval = 13.3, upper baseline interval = 12.8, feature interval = 12.8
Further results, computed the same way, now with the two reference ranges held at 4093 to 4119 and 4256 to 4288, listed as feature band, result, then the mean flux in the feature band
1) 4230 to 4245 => -0.62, 12.5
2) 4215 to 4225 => -0.81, 12.9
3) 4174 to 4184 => -1.45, 13.5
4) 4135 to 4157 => -3.57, 13.6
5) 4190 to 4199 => -1.27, 13.6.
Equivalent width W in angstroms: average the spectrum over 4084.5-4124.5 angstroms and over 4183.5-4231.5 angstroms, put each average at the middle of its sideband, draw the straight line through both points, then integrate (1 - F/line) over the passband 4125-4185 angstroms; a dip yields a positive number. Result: -4.0 angstroms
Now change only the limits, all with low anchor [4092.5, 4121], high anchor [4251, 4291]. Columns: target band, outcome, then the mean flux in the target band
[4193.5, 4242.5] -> -2.3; 12.5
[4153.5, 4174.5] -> -1.7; 12.8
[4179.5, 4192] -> -1.3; 13.2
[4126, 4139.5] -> -2.2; 13.6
